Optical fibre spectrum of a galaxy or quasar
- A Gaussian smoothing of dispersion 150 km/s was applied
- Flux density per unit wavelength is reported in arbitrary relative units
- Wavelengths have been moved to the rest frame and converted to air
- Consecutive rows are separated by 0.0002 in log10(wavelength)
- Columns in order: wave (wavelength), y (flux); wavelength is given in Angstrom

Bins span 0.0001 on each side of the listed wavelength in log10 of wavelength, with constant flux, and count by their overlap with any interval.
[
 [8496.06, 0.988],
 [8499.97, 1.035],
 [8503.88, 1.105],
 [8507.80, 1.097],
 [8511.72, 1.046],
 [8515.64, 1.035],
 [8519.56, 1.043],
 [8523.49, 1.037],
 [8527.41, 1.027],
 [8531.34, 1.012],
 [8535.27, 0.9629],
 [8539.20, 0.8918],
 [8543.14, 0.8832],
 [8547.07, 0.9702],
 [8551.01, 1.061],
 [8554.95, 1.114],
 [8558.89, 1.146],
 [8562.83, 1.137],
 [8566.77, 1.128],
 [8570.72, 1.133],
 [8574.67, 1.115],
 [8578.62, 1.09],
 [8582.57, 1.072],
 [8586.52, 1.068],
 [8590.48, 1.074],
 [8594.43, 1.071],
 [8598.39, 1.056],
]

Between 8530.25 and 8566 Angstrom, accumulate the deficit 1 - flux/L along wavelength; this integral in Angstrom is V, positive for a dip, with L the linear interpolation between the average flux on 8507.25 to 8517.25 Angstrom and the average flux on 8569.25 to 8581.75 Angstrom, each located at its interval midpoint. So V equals 2.0 Angstrom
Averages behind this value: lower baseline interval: 1.05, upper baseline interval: 1.11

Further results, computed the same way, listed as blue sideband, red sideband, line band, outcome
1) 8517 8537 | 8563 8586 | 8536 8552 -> 1.6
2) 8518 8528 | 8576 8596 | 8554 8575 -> -1.3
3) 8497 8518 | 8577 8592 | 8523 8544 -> 1.9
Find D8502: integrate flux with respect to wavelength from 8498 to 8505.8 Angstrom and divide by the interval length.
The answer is 1.07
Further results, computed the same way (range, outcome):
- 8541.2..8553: 0.972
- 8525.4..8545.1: 0.956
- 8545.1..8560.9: 1.07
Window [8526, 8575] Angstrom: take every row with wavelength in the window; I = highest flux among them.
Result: 1.146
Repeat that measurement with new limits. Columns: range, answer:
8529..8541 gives 1.012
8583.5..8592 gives 1.074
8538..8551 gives 0.9702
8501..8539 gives 1.105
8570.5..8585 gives 1.133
